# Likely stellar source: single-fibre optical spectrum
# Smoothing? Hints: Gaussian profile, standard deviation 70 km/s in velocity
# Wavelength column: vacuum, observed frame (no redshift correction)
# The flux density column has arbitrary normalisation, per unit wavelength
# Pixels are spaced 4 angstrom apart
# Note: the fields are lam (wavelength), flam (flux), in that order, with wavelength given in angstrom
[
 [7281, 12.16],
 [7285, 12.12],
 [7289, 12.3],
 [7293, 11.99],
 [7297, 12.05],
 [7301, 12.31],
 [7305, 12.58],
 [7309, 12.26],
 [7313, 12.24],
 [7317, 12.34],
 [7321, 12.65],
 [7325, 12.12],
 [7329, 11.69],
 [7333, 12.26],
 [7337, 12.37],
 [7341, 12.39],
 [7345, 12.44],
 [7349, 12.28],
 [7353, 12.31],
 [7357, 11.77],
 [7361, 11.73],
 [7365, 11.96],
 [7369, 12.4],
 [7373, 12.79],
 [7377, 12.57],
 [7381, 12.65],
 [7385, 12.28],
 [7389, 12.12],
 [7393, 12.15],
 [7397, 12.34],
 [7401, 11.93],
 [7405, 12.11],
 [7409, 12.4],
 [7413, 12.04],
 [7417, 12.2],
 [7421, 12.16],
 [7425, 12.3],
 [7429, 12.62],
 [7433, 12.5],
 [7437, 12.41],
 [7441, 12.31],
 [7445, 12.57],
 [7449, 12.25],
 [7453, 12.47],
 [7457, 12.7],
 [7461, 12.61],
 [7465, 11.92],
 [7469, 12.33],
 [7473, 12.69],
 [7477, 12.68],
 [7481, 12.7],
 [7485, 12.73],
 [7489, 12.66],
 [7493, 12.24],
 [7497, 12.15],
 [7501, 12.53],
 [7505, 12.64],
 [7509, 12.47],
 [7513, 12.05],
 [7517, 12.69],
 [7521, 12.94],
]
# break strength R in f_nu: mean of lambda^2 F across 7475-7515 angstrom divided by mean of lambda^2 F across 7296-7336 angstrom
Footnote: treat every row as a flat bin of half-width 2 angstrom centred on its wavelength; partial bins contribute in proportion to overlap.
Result 1.1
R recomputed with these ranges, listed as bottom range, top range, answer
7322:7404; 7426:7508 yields 1.05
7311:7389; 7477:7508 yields 1.06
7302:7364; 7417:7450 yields 1.04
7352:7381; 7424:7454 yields 1.04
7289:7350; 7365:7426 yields 1.02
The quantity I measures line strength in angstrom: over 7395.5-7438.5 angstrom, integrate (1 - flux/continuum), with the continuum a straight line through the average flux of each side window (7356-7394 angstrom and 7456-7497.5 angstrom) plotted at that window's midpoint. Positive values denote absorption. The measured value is 0.3 angstrom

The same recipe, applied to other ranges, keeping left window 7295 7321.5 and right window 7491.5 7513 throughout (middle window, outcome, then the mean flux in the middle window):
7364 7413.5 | 0.2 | 12.3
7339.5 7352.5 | 0.0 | 12.4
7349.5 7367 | 0.5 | 12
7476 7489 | -0.3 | 12.7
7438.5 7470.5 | -0.1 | 12.4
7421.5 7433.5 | -0.1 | 12.4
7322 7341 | 0.3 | 12.2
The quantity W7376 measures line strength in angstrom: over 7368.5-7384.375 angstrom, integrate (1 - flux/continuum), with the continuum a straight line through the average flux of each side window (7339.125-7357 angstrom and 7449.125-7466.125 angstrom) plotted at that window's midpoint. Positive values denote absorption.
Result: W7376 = -0.34 angstrom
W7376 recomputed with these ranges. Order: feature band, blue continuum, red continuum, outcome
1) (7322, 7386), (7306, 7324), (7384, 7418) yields 0.1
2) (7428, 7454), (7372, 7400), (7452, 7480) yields 0.0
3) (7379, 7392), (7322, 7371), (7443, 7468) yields -0.1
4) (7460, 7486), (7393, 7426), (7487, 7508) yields -0.3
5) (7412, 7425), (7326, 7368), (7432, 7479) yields 0.2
